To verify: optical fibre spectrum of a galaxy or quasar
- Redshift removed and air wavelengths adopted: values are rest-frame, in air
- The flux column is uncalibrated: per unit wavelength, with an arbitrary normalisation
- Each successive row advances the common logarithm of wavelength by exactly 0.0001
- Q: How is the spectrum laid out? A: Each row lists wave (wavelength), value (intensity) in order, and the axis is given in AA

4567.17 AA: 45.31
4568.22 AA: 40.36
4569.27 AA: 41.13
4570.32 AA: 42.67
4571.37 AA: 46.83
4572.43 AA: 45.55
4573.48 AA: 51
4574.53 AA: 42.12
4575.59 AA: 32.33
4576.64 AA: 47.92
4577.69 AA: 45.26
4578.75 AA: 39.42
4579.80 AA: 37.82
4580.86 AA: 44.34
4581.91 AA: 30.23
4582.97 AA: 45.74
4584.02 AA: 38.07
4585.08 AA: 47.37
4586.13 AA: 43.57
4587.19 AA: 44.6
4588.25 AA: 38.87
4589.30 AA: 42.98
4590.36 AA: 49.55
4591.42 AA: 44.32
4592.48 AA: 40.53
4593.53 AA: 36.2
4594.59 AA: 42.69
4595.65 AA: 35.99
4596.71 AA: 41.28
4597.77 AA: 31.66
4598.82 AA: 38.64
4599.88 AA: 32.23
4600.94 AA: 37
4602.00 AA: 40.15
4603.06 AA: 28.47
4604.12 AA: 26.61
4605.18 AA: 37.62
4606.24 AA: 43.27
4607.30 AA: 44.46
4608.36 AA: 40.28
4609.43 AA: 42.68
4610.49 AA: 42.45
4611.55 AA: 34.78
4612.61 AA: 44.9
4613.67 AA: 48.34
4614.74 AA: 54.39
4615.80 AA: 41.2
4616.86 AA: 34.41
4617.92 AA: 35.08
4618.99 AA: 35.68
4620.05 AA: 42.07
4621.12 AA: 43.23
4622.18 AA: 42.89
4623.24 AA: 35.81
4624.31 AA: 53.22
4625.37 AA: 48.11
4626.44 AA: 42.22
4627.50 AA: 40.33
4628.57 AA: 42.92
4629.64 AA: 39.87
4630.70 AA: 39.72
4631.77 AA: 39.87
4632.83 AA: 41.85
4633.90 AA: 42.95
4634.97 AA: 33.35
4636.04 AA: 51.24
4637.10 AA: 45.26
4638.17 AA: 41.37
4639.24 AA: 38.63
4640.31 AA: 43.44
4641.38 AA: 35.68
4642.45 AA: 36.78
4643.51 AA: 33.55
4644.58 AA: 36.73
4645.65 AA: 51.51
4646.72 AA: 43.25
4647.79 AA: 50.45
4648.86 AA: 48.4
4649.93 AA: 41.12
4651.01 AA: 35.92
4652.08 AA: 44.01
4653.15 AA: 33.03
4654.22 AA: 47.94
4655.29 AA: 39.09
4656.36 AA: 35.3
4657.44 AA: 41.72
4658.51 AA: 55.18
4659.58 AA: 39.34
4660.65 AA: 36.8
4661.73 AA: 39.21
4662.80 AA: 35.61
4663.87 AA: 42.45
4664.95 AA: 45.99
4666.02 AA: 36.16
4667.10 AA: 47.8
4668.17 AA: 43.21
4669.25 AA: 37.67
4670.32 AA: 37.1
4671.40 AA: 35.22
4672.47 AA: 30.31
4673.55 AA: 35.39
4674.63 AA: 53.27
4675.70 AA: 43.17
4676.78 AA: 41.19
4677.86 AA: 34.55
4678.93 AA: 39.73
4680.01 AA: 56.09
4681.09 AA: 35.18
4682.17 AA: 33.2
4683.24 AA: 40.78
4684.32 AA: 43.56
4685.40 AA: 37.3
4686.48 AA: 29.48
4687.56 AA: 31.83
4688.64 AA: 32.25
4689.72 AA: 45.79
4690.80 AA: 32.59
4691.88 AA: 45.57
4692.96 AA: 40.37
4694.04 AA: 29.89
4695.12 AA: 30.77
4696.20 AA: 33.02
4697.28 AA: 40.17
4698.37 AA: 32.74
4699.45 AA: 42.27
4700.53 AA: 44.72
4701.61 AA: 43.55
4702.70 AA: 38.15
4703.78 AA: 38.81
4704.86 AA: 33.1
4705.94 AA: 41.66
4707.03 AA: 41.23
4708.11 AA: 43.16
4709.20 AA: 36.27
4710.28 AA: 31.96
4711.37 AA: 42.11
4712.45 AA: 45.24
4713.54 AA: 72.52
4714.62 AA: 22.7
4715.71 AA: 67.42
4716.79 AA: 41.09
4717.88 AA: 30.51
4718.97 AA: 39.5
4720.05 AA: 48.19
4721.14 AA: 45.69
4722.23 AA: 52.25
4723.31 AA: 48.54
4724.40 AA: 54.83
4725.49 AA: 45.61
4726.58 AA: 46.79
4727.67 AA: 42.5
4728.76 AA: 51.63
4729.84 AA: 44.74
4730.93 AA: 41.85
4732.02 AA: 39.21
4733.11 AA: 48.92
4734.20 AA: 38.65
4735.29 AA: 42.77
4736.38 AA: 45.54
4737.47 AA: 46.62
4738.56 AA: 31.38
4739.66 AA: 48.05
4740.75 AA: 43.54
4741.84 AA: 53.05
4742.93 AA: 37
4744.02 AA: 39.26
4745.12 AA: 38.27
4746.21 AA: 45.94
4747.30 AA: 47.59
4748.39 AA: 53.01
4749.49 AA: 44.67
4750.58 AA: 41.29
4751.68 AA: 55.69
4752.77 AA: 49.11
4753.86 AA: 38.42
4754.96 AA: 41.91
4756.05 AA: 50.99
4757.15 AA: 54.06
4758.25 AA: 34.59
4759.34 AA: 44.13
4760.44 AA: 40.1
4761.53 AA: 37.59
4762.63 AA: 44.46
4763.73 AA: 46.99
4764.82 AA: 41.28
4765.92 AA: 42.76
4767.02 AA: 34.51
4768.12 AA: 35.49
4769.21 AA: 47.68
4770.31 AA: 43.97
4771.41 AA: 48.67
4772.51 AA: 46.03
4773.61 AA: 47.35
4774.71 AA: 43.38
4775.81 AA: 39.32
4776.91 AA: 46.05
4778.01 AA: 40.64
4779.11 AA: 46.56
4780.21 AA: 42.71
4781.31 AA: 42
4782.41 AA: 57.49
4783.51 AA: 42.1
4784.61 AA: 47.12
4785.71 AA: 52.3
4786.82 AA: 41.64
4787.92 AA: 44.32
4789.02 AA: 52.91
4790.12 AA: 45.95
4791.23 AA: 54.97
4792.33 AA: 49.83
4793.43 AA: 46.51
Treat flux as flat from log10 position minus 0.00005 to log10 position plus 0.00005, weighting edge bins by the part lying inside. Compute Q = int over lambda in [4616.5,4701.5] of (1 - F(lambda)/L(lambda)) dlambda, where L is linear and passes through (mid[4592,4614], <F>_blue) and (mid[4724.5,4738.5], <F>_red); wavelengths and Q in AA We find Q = 1.7 AA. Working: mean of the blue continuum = 38.5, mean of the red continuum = 44.4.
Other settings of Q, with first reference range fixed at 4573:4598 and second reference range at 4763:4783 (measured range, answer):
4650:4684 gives 1.76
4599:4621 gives 1.30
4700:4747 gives -0.25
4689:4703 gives 1.51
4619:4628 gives -0.22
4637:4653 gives 0.33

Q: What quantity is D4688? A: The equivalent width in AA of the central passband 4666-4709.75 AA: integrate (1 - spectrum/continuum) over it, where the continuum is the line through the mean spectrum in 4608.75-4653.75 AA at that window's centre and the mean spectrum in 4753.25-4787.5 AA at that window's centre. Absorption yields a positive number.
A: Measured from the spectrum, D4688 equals 4.0 AA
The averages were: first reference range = 41.7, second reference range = 44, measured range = 38.8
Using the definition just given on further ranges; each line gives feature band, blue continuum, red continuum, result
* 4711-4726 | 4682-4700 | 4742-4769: -2.8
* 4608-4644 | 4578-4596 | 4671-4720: -0.6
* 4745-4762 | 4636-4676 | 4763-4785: -0.6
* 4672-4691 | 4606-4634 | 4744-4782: 1.8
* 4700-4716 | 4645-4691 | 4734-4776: -0.2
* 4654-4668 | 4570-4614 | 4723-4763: 0.3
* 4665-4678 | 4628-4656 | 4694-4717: 0.4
